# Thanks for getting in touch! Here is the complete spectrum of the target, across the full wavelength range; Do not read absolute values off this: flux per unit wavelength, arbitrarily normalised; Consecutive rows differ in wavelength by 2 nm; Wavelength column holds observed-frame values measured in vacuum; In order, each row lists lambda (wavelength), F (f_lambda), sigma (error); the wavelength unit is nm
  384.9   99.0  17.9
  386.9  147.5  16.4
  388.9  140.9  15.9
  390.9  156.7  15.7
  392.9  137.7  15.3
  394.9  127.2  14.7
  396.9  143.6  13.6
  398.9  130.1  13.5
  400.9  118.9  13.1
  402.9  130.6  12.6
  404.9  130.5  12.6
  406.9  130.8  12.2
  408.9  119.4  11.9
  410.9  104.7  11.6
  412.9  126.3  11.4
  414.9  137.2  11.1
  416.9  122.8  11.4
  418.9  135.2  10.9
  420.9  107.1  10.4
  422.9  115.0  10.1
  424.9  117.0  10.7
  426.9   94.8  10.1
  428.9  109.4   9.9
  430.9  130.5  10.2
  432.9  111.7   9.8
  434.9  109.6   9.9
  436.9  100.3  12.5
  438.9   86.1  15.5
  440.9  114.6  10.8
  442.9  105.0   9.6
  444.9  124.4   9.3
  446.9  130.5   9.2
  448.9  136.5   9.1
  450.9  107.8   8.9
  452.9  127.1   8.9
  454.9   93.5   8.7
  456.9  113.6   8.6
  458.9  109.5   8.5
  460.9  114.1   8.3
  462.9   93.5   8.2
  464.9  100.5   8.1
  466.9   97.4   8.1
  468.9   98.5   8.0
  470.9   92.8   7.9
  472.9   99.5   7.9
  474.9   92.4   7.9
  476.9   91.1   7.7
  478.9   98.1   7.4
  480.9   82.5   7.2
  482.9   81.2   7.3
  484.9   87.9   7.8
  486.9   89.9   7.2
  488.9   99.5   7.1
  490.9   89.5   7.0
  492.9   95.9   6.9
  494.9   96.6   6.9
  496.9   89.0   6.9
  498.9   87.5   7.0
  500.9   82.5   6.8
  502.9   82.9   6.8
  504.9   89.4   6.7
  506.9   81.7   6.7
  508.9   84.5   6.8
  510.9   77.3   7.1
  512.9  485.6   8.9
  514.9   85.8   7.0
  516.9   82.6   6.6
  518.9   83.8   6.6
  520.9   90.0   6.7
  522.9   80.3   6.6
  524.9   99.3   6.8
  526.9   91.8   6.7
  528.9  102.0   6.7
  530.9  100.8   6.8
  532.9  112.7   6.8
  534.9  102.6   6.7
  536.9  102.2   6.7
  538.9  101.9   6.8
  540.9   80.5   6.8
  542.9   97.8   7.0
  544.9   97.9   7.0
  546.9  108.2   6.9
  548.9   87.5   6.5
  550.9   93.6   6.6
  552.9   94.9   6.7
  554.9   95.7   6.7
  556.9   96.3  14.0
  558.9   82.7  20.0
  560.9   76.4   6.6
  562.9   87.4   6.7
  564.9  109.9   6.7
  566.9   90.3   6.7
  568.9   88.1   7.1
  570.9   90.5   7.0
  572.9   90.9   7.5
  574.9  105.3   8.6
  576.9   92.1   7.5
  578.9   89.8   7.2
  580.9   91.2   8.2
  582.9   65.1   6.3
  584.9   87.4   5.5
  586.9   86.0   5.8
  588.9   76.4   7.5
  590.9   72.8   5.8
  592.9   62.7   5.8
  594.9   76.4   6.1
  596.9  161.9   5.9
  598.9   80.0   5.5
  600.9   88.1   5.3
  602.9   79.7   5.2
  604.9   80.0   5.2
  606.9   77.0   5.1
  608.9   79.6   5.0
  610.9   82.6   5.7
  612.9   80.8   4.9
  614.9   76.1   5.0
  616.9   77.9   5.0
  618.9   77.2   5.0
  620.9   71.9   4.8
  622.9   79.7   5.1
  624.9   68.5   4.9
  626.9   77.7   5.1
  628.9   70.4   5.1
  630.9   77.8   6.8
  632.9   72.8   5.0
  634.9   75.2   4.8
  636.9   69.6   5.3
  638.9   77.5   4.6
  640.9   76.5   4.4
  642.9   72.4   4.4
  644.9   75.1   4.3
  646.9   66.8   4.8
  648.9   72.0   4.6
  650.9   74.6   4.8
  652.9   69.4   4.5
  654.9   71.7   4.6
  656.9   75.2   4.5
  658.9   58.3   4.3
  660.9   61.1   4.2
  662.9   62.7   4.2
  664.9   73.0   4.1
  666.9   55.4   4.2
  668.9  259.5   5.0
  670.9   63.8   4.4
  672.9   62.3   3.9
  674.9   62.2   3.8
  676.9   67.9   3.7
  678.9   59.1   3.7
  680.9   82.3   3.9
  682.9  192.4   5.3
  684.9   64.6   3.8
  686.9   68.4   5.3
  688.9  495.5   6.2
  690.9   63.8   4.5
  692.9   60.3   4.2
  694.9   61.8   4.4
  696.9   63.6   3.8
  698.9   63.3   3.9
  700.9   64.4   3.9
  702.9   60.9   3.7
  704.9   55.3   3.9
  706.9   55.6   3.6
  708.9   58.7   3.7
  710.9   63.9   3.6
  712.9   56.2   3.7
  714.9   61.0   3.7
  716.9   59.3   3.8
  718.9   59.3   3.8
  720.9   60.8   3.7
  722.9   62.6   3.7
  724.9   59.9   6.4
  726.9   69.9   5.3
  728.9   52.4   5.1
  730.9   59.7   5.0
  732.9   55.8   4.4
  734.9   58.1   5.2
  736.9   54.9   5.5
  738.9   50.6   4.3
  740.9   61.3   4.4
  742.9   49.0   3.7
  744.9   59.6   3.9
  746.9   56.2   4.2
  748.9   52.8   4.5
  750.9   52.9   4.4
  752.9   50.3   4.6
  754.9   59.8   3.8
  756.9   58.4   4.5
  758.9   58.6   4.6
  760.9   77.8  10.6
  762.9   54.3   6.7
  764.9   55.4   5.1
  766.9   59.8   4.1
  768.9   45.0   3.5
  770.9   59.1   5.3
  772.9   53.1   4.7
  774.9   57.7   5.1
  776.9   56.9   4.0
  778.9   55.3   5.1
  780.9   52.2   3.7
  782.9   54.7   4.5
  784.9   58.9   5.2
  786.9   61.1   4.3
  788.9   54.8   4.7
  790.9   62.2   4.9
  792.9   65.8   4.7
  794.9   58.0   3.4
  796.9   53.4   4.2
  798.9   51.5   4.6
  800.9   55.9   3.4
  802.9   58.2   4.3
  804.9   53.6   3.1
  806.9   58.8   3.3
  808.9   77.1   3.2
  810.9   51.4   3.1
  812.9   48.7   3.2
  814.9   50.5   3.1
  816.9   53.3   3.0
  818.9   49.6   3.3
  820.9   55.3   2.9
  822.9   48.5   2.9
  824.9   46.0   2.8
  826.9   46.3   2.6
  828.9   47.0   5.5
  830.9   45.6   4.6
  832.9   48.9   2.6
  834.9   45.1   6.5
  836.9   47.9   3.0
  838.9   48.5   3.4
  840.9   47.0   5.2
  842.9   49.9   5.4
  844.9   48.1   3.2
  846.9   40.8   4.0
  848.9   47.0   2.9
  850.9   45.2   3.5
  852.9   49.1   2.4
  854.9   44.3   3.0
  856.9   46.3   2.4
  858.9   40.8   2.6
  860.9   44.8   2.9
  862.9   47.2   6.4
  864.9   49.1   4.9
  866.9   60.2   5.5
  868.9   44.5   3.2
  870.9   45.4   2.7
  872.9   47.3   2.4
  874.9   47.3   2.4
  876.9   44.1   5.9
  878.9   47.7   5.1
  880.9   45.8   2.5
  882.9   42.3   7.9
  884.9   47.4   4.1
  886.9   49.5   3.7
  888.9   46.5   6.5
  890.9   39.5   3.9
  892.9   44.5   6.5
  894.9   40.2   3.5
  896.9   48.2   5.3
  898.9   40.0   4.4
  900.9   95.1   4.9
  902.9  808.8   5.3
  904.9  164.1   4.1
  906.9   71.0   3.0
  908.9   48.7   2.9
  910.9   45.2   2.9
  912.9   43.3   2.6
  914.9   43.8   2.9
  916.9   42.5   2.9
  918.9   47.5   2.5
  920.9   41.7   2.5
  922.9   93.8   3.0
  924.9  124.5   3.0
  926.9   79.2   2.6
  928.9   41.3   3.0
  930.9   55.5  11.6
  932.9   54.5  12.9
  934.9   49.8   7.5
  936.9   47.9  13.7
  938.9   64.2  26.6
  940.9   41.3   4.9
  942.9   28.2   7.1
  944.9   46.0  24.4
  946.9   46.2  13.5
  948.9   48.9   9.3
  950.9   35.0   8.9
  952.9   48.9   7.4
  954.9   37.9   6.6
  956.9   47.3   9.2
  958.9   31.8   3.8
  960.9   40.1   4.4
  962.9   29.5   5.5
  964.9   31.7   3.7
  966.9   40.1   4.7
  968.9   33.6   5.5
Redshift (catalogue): 0.38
